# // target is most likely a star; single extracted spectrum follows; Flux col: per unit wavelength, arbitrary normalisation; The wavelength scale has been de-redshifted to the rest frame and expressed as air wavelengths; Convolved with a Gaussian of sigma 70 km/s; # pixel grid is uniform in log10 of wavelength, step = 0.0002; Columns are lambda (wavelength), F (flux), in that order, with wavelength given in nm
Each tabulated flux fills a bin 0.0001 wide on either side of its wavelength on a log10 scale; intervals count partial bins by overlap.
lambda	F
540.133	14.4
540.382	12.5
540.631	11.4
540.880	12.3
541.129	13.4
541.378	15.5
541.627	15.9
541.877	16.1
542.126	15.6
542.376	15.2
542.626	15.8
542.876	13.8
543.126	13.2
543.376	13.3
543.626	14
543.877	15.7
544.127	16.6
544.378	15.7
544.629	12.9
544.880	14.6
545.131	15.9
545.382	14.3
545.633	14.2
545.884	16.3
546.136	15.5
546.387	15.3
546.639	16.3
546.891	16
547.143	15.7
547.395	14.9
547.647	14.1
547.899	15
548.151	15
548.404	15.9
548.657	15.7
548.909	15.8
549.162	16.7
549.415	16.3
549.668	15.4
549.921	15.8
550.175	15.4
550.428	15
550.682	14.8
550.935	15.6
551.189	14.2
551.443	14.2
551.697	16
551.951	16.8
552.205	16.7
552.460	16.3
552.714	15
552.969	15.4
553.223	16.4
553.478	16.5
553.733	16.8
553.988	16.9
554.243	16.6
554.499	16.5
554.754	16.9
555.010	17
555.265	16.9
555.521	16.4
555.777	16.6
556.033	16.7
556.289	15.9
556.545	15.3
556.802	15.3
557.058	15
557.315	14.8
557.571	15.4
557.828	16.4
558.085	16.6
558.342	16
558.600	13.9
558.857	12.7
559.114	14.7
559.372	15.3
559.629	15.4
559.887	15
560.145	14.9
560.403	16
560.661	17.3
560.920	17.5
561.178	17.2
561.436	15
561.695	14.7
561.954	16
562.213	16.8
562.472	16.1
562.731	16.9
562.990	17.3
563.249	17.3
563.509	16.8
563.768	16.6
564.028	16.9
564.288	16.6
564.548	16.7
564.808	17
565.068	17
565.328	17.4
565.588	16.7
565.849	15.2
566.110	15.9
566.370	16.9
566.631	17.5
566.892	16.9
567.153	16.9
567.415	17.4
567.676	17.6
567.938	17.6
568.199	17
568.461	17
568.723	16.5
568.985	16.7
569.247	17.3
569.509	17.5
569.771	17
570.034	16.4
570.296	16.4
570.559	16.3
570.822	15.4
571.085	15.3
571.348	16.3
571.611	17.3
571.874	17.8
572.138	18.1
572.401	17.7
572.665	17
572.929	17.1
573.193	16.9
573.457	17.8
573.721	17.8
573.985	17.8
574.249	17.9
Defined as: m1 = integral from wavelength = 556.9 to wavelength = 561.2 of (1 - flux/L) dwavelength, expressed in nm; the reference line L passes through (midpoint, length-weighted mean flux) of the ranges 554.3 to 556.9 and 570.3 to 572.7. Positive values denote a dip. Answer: 0.25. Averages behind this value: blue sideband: 16.4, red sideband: 16.8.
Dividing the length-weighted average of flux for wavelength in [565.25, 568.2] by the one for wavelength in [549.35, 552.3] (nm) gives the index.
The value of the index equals 1.09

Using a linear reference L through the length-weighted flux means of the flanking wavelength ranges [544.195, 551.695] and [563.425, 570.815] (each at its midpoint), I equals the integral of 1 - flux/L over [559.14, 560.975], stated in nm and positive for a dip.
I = 0.05 nm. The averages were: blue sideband 15.3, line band 15.8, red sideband 16.8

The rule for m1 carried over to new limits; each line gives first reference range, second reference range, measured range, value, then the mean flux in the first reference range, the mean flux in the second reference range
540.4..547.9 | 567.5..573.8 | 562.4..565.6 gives -0.09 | 14.8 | 17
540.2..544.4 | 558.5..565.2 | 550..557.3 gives -0.26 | 14.4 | 16.1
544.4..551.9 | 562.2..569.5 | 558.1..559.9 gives 0.16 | 15.3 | 16.9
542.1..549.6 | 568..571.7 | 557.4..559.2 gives 0.09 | 15.2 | 16.6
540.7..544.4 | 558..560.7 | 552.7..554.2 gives -0.13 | 14.7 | 15.2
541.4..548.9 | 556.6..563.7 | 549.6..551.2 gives 0.01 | 15.1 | 15.8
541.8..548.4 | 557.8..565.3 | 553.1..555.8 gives -0.18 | 15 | 16.1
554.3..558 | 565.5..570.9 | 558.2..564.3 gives 0.16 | 16.1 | 16.8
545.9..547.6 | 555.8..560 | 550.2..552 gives 0.04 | 15.6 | 15.3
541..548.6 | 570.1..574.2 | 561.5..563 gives 0.01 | 15.1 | 17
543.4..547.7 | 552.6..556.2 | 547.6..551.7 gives 0.11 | 15.1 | 16.5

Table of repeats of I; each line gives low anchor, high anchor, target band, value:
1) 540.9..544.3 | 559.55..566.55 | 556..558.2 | 0.04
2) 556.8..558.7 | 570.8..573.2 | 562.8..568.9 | -0.22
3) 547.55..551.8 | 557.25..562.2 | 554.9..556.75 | -0.10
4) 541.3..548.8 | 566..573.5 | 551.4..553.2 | -0.02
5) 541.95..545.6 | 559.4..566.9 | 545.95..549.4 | -0.11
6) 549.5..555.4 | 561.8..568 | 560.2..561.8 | 0.03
